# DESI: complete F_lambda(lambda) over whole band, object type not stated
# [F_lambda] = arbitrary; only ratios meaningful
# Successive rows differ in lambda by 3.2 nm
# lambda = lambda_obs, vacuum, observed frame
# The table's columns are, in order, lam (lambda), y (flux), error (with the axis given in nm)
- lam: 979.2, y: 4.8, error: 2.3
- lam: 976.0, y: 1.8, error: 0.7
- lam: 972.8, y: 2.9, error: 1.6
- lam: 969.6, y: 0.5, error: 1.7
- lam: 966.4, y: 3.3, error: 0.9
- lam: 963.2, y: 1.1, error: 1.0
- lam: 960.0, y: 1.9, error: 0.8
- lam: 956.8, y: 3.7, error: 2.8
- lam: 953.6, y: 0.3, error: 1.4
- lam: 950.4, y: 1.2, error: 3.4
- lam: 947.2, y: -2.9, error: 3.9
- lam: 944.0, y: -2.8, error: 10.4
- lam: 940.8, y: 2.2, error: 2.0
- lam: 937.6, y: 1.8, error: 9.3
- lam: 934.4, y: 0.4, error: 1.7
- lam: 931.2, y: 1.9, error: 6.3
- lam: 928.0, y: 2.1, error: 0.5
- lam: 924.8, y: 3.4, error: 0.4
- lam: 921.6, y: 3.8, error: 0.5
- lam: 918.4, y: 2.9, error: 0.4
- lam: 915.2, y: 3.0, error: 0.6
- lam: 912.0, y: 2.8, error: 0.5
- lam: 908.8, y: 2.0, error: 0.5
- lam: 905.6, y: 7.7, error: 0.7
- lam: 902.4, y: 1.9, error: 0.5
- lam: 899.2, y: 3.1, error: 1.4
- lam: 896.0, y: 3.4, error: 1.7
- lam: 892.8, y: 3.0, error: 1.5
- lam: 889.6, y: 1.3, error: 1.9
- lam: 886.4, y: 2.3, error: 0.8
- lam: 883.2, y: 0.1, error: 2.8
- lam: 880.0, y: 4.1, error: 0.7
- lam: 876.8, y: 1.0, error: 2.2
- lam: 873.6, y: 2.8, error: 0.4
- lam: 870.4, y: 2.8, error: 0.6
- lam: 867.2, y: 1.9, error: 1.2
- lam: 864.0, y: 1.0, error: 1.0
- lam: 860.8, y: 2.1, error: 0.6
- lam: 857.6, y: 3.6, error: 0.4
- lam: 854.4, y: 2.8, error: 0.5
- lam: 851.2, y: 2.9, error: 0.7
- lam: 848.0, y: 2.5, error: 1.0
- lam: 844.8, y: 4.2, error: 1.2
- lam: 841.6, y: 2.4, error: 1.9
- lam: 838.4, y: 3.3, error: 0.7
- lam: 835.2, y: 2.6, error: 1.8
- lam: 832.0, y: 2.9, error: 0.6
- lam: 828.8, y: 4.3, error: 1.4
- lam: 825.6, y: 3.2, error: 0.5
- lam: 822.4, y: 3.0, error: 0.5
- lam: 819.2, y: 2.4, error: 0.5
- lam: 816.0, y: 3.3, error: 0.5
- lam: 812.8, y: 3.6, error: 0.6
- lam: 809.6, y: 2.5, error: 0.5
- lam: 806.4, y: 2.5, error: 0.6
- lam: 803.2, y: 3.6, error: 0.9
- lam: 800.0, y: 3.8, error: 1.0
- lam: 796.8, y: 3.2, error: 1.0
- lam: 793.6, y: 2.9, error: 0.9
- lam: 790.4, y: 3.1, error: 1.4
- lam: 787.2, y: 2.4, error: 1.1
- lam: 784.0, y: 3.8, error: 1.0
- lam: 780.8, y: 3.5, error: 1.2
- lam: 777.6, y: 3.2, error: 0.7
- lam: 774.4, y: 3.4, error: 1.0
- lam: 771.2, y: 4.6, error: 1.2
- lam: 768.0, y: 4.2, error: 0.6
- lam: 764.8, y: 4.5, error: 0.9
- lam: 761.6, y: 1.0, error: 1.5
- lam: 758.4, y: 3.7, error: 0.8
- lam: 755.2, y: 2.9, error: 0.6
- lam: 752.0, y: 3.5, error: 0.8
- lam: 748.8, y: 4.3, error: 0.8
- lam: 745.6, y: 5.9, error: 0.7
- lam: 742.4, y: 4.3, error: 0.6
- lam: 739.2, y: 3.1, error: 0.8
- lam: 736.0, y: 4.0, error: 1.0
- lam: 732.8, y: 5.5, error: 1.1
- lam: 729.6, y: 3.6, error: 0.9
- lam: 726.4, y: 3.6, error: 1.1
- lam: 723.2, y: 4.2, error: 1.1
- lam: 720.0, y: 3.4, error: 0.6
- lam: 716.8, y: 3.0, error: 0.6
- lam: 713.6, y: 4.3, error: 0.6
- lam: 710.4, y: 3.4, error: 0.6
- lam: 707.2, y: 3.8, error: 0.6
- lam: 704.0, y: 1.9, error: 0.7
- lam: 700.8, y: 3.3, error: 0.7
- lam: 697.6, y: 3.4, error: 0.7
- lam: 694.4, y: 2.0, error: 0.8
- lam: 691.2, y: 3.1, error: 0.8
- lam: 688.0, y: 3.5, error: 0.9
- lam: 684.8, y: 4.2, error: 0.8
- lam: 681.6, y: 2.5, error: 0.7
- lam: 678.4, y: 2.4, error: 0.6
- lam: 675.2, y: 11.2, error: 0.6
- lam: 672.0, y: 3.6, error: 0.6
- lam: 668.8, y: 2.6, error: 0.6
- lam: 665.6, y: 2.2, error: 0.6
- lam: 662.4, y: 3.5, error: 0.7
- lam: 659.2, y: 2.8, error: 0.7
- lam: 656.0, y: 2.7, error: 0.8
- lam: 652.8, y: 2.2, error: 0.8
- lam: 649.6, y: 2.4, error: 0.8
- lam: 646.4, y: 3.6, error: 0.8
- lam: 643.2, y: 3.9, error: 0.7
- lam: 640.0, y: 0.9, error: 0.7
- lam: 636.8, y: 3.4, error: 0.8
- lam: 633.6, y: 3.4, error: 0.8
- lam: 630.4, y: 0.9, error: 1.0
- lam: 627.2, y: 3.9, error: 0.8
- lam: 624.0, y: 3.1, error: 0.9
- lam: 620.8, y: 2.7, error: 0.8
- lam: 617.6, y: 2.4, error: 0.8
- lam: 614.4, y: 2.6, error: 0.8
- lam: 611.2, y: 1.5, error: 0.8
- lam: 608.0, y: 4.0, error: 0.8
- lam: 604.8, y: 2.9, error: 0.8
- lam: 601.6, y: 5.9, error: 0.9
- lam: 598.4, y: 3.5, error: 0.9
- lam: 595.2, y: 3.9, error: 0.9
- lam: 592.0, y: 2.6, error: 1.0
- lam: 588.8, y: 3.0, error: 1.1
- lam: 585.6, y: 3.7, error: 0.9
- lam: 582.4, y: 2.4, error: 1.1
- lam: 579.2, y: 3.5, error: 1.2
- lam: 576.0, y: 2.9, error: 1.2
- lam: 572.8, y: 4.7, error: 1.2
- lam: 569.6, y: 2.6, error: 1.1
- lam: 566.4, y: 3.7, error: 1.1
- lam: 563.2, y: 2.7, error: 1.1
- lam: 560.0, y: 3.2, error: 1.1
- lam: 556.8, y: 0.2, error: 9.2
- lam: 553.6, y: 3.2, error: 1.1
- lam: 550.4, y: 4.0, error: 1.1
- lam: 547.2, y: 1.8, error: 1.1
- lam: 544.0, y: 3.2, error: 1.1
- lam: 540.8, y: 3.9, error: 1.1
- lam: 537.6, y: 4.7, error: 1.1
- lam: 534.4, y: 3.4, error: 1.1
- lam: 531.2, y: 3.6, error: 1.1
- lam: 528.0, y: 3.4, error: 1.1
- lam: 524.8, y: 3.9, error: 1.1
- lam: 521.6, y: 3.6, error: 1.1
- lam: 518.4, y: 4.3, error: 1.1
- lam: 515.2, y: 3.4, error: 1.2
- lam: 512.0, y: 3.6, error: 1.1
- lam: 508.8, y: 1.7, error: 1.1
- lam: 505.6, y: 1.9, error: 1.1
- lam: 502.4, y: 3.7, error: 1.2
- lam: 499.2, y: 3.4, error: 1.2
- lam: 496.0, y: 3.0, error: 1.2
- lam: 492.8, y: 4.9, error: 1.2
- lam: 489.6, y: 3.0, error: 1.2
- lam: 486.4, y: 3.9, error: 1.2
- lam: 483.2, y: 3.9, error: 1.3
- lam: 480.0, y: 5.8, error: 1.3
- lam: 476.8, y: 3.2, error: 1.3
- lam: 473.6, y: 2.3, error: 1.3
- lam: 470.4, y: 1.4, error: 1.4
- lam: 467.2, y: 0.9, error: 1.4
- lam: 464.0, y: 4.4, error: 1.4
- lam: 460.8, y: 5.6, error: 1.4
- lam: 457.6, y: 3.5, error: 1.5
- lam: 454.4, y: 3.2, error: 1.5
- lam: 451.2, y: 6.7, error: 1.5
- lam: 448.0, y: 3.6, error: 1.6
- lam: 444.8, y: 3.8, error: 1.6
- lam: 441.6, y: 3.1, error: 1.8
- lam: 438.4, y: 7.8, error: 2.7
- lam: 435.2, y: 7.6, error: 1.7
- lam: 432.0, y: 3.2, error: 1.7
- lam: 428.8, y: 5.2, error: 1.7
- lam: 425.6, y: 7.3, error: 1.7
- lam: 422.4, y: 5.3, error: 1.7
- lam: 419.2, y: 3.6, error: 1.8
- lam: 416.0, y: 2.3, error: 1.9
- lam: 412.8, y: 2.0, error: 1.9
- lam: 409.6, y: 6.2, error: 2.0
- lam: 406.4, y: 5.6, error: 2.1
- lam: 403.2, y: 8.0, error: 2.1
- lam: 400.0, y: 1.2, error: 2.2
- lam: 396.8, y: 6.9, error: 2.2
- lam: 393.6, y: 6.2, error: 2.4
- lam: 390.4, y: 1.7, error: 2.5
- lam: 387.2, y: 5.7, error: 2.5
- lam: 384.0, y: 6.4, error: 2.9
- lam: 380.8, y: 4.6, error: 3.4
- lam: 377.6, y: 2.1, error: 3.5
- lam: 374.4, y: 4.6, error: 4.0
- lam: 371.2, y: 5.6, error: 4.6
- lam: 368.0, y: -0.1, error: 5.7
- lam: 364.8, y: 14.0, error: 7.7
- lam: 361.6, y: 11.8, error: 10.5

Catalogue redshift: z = 0.809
